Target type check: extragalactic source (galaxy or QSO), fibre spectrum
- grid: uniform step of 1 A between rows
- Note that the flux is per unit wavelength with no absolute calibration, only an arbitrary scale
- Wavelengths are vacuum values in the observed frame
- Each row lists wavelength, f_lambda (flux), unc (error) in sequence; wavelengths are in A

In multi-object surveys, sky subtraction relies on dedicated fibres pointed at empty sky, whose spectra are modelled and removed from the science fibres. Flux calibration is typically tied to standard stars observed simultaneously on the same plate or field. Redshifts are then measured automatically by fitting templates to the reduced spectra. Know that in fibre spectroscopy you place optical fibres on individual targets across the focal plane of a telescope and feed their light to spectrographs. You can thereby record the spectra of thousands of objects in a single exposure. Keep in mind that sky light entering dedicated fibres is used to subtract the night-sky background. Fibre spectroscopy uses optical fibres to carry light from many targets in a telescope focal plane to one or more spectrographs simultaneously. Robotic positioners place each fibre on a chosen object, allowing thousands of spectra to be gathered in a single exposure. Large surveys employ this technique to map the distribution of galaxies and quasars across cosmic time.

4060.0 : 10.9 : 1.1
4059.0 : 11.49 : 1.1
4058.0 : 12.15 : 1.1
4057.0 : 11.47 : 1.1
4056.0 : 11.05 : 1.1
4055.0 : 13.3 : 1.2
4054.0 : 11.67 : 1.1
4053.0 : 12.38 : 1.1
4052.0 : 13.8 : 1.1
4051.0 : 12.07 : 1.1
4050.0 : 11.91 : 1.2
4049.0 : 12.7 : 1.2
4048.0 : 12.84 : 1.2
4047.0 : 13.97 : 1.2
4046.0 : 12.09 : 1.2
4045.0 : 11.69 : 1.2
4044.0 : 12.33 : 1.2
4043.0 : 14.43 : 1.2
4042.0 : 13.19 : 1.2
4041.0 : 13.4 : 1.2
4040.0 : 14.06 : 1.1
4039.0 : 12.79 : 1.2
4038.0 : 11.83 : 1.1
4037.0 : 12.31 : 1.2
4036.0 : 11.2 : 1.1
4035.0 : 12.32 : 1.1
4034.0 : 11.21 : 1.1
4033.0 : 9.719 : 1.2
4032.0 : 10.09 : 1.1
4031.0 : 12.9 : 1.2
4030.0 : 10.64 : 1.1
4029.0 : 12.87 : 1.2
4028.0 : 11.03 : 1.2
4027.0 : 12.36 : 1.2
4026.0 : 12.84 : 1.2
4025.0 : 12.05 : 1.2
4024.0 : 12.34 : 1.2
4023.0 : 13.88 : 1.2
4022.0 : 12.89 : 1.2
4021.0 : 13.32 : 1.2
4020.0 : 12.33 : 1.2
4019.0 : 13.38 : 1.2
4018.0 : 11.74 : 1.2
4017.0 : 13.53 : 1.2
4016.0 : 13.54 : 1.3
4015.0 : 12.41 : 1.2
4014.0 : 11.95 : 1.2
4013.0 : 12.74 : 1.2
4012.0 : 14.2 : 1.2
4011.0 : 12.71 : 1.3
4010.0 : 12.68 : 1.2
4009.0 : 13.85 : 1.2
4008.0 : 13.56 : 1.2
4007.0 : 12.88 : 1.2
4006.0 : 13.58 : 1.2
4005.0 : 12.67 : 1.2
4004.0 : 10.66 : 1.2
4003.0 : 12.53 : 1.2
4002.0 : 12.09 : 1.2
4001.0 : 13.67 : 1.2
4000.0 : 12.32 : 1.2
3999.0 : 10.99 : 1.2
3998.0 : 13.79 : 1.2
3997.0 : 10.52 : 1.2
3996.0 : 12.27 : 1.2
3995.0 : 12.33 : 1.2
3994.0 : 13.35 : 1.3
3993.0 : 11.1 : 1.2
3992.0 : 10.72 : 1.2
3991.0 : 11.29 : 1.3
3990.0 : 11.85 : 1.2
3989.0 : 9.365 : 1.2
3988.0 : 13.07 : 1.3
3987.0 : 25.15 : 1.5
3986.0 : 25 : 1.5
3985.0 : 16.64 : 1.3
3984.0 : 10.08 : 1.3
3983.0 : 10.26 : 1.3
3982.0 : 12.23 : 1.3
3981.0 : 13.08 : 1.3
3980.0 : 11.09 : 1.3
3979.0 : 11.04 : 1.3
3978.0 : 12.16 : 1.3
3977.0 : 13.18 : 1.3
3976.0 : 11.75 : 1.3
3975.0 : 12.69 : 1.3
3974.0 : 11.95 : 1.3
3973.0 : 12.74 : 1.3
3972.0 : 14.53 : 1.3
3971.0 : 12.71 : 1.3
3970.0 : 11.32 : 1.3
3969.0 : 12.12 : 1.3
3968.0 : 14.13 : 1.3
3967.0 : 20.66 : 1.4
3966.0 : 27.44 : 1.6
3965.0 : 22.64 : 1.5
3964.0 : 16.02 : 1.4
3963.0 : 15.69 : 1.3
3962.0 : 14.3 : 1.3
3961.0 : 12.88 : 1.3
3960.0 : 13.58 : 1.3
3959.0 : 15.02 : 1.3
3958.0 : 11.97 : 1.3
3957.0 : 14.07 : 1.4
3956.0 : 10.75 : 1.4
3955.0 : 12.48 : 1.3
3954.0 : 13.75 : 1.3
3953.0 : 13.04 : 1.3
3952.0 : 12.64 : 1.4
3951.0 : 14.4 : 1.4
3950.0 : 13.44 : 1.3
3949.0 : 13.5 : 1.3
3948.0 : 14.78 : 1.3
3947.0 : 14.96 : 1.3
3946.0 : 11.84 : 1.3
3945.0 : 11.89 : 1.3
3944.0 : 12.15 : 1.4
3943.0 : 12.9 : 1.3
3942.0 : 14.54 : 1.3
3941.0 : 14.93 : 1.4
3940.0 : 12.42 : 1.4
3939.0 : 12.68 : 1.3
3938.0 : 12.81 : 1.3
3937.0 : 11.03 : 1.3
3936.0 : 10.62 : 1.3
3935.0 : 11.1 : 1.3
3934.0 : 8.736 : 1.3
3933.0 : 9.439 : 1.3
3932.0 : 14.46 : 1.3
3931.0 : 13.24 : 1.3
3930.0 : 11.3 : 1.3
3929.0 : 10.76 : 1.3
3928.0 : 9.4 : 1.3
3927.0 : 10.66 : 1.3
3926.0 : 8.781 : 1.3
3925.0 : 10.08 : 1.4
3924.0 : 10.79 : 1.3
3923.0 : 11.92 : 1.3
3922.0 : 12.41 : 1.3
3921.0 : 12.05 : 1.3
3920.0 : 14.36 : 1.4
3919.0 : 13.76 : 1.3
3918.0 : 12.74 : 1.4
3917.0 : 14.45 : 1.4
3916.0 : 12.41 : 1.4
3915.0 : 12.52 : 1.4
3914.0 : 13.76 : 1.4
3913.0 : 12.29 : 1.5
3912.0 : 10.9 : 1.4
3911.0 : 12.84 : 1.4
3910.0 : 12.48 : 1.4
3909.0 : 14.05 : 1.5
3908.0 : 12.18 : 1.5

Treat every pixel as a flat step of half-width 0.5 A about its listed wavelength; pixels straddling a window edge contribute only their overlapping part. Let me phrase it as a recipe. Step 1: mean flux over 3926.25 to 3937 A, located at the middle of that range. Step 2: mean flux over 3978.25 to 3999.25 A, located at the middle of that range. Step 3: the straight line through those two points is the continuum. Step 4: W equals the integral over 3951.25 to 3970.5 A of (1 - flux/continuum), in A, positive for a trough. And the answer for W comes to -4.6 A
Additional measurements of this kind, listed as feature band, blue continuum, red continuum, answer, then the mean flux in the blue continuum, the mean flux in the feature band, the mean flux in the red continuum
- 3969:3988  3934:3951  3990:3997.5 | -2.7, 12.8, 13.7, 11.7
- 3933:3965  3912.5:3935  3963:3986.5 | 0.2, 11.8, 13.2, 14.6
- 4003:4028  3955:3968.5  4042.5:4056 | 2.0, 16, 12.8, 12.6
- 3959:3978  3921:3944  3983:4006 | -3.7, 11.6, 14.9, 13.2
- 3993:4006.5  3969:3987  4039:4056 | 0.9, 13.4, 12.3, 12.8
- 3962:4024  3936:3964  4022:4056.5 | -3.4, 13.3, 13.5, 12.3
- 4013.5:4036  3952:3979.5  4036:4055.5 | 1.6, 14.2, 12.2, 12.7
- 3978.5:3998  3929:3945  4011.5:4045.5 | -1.4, 12.1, 13.2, 12.5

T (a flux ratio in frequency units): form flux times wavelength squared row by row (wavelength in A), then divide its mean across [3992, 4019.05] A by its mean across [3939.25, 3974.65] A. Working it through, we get 0.9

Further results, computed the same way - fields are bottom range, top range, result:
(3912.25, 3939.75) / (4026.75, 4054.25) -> 1.10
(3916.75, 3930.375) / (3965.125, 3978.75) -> 1.28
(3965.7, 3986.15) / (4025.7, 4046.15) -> 0.91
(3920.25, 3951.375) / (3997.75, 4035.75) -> 1.07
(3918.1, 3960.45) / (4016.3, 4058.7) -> 1.05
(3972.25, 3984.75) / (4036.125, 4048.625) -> 1.11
